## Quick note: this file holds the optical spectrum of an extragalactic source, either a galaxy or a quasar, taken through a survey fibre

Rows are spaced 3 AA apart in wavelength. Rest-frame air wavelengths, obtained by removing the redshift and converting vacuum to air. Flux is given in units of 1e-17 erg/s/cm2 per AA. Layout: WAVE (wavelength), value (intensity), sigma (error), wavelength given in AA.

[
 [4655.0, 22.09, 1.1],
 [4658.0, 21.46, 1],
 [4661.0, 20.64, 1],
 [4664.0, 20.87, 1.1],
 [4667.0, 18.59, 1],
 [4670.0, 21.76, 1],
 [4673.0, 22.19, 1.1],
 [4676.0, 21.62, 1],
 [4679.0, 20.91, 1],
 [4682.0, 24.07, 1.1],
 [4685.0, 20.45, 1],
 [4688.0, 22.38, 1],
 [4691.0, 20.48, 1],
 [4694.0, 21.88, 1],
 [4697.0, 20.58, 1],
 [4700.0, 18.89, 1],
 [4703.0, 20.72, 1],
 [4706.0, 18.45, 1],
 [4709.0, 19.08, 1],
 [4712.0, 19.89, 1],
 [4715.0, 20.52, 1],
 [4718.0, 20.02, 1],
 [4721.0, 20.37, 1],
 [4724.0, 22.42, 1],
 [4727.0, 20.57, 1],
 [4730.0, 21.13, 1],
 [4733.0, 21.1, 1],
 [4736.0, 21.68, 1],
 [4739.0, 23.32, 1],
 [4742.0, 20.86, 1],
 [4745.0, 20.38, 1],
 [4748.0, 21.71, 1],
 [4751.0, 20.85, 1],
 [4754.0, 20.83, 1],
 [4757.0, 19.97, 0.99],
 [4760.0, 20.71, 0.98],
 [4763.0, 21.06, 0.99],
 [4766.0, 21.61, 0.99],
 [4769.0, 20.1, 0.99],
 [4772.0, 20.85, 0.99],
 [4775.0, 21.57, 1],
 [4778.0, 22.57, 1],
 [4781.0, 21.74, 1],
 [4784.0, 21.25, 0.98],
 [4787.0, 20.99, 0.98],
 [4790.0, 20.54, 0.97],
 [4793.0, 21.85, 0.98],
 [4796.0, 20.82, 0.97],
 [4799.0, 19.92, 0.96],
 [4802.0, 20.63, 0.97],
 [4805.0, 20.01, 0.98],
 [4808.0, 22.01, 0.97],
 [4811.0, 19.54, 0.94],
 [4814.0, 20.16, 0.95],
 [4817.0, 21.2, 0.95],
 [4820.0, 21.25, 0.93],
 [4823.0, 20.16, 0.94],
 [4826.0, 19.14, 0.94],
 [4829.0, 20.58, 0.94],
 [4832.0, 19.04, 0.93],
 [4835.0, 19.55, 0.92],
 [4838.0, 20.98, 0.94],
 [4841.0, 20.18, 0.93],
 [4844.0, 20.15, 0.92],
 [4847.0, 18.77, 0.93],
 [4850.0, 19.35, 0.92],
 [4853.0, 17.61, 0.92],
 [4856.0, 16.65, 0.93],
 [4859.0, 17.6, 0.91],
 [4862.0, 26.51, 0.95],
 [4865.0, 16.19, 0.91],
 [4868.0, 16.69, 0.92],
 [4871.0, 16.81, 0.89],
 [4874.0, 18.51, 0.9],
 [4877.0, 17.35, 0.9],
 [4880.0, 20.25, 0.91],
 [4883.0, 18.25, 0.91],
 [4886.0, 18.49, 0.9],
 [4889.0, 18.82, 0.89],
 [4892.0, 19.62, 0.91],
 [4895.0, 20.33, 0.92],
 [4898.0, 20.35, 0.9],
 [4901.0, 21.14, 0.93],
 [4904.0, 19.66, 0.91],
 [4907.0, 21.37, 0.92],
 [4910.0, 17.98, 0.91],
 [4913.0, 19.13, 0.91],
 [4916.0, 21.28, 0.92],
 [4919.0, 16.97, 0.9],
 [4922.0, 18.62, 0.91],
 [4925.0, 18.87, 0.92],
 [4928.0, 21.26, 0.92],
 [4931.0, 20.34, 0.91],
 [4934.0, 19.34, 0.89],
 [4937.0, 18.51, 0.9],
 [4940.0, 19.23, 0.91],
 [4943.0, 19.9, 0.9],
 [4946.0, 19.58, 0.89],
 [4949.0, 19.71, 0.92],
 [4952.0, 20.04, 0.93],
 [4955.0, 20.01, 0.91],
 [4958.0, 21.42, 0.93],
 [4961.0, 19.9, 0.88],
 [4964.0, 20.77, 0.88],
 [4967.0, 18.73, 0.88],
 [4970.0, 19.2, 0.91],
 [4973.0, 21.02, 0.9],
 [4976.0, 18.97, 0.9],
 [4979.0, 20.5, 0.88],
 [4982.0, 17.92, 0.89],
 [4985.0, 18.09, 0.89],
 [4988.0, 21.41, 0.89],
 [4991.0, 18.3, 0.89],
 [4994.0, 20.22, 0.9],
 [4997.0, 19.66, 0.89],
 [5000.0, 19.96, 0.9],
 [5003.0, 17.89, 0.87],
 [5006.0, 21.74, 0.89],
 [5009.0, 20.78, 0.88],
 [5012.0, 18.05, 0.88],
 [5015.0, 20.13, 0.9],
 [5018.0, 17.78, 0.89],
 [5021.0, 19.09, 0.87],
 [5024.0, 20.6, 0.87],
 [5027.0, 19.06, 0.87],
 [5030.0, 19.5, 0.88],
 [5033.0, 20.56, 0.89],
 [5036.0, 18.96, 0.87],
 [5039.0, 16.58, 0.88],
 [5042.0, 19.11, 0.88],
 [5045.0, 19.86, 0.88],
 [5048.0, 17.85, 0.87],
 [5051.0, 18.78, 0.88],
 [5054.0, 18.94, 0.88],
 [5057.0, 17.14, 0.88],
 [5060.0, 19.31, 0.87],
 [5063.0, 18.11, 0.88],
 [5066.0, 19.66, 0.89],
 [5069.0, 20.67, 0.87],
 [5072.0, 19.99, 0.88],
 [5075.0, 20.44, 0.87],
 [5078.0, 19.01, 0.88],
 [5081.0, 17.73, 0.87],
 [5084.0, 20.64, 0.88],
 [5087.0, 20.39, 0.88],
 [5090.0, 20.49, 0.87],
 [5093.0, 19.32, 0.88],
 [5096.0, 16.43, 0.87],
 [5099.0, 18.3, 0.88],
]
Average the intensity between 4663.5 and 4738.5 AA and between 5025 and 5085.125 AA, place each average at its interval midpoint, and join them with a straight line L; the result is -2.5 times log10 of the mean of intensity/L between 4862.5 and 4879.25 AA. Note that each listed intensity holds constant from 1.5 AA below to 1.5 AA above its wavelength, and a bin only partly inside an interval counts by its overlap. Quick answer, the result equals 0.13 mag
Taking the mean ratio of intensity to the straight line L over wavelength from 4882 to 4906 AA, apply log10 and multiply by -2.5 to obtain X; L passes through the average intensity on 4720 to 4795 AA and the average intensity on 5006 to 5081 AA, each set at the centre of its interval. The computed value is 0.032 mag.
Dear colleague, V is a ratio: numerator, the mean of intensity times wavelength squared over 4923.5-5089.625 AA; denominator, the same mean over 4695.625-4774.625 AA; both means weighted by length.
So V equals 1.1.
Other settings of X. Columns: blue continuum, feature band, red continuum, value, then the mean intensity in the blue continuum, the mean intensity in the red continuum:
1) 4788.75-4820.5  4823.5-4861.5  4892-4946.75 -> 0.06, 20.7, 19.7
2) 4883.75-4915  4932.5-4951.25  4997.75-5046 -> 0.01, 19.7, 19.4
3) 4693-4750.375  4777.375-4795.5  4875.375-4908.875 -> -0.06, 20.7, 19.6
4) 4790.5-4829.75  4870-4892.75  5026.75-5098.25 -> 0.09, 20.6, 19.1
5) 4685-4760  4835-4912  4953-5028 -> 0.05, 20.7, 19.7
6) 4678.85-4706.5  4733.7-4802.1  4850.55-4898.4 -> -0.06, 21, 18.7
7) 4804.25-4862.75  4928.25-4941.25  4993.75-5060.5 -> 0.00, 19.9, 19.2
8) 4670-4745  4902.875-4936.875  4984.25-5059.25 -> 0.02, 21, 19.2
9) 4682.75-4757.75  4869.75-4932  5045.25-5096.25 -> 0.04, 20.8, 19.2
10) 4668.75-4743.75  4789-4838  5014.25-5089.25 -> 0.00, 21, 19.2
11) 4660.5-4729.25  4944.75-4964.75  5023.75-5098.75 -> -0.03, 20.8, 19.1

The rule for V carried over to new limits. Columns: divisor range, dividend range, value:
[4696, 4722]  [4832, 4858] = 1.02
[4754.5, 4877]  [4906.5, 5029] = 1.04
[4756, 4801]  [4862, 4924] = 0.95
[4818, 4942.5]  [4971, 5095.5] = 1.06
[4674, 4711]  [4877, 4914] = 1.02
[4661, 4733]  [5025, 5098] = 1.07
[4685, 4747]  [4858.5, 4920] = 1.00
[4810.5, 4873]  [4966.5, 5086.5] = 1.07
